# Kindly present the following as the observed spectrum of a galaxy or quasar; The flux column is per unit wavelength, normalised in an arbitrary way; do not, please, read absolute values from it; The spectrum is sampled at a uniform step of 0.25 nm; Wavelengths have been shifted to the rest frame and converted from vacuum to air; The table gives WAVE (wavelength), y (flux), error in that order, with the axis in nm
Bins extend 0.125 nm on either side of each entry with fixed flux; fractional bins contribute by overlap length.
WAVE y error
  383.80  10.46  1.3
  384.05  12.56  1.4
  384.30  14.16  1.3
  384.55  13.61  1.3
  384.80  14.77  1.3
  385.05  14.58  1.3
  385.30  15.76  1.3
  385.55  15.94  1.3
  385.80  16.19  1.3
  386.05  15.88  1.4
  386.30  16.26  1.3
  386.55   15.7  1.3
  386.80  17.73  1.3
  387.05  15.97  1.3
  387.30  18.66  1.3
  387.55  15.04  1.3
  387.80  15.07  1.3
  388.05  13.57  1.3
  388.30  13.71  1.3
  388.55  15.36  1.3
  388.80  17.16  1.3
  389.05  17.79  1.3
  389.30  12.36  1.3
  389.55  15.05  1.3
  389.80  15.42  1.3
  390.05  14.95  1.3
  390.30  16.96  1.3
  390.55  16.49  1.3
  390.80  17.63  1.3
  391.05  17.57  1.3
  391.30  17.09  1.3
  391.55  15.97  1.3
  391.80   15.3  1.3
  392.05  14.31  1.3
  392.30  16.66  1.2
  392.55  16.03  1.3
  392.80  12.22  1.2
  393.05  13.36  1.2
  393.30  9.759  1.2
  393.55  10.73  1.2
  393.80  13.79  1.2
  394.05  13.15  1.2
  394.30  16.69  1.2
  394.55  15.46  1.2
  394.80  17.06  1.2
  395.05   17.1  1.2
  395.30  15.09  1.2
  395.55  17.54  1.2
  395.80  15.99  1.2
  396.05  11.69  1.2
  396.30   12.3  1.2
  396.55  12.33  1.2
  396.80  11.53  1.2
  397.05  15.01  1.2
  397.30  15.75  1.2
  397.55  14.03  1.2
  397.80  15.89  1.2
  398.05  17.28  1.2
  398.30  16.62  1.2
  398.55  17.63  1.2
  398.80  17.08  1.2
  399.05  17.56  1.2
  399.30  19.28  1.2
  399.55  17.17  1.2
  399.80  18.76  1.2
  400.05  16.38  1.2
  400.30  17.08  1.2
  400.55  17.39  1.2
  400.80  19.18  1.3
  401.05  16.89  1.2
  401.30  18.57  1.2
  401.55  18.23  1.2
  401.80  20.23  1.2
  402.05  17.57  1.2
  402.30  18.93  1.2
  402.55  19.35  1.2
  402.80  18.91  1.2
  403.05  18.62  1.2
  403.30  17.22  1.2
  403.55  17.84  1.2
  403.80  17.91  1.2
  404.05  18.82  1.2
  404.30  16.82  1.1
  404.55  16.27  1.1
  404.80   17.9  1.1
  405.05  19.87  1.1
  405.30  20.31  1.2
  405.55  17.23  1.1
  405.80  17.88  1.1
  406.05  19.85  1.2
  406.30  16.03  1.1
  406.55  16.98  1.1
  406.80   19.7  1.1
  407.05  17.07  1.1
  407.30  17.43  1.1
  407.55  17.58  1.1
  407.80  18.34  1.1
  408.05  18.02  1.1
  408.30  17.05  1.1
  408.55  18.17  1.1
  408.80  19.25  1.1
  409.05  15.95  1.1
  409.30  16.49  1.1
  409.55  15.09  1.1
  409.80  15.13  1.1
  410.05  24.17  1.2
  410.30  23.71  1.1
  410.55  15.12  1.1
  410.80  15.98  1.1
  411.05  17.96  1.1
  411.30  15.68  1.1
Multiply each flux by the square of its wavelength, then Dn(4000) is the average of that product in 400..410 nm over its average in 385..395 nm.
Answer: 1.3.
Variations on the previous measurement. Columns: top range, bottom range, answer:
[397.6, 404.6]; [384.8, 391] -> 1.21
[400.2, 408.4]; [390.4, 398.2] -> 1.28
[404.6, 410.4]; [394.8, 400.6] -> 1.20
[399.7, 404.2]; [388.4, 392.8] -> 1.21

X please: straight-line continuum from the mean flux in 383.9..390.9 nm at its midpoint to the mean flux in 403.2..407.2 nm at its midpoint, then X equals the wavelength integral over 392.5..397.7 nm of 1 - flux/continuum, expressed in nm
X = 0.77 nm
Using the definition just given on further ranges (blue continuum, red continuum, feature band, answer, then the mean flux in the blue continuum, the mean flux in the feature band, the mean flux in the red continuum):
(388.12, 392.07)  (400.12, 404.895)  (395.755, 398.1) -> 0.42 nm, 15.8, 14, 18.1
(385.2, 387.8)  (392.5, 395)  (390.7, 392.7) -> -0.24 nm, 16.3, 16.3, 13.9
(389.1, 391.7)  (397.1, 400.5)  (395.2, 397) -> 0.30 nm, 16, 13.8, 16.9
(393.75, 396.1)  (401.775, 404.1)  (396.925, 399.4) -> 0.02 nm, 15.5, 16.6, 18.5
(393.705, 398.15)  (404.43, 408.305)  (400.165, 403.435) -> -0.33 nm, 14.9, 18.3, 18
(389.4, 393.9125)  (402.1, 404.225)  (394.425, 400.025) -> 0.27 nm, 14.9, 15.8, 18.4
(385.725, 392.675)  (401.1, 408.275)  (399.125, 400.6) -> -0.02 nm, 15.9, 17.7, 18.2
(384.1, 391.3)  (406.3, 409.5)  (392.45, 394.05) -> 0.35 nm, 15.7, 12.6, 17.5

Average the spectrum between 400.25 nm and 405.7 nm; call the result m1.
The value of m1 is 18.2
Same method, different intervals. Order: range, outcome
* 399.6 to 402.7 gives 18.2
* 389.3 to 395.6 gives 15.2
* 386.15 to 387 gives 16.5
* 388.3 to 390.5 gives 15.6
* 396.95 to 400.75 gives 16.9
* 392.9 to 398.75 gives 14.6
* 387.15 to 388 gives 16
